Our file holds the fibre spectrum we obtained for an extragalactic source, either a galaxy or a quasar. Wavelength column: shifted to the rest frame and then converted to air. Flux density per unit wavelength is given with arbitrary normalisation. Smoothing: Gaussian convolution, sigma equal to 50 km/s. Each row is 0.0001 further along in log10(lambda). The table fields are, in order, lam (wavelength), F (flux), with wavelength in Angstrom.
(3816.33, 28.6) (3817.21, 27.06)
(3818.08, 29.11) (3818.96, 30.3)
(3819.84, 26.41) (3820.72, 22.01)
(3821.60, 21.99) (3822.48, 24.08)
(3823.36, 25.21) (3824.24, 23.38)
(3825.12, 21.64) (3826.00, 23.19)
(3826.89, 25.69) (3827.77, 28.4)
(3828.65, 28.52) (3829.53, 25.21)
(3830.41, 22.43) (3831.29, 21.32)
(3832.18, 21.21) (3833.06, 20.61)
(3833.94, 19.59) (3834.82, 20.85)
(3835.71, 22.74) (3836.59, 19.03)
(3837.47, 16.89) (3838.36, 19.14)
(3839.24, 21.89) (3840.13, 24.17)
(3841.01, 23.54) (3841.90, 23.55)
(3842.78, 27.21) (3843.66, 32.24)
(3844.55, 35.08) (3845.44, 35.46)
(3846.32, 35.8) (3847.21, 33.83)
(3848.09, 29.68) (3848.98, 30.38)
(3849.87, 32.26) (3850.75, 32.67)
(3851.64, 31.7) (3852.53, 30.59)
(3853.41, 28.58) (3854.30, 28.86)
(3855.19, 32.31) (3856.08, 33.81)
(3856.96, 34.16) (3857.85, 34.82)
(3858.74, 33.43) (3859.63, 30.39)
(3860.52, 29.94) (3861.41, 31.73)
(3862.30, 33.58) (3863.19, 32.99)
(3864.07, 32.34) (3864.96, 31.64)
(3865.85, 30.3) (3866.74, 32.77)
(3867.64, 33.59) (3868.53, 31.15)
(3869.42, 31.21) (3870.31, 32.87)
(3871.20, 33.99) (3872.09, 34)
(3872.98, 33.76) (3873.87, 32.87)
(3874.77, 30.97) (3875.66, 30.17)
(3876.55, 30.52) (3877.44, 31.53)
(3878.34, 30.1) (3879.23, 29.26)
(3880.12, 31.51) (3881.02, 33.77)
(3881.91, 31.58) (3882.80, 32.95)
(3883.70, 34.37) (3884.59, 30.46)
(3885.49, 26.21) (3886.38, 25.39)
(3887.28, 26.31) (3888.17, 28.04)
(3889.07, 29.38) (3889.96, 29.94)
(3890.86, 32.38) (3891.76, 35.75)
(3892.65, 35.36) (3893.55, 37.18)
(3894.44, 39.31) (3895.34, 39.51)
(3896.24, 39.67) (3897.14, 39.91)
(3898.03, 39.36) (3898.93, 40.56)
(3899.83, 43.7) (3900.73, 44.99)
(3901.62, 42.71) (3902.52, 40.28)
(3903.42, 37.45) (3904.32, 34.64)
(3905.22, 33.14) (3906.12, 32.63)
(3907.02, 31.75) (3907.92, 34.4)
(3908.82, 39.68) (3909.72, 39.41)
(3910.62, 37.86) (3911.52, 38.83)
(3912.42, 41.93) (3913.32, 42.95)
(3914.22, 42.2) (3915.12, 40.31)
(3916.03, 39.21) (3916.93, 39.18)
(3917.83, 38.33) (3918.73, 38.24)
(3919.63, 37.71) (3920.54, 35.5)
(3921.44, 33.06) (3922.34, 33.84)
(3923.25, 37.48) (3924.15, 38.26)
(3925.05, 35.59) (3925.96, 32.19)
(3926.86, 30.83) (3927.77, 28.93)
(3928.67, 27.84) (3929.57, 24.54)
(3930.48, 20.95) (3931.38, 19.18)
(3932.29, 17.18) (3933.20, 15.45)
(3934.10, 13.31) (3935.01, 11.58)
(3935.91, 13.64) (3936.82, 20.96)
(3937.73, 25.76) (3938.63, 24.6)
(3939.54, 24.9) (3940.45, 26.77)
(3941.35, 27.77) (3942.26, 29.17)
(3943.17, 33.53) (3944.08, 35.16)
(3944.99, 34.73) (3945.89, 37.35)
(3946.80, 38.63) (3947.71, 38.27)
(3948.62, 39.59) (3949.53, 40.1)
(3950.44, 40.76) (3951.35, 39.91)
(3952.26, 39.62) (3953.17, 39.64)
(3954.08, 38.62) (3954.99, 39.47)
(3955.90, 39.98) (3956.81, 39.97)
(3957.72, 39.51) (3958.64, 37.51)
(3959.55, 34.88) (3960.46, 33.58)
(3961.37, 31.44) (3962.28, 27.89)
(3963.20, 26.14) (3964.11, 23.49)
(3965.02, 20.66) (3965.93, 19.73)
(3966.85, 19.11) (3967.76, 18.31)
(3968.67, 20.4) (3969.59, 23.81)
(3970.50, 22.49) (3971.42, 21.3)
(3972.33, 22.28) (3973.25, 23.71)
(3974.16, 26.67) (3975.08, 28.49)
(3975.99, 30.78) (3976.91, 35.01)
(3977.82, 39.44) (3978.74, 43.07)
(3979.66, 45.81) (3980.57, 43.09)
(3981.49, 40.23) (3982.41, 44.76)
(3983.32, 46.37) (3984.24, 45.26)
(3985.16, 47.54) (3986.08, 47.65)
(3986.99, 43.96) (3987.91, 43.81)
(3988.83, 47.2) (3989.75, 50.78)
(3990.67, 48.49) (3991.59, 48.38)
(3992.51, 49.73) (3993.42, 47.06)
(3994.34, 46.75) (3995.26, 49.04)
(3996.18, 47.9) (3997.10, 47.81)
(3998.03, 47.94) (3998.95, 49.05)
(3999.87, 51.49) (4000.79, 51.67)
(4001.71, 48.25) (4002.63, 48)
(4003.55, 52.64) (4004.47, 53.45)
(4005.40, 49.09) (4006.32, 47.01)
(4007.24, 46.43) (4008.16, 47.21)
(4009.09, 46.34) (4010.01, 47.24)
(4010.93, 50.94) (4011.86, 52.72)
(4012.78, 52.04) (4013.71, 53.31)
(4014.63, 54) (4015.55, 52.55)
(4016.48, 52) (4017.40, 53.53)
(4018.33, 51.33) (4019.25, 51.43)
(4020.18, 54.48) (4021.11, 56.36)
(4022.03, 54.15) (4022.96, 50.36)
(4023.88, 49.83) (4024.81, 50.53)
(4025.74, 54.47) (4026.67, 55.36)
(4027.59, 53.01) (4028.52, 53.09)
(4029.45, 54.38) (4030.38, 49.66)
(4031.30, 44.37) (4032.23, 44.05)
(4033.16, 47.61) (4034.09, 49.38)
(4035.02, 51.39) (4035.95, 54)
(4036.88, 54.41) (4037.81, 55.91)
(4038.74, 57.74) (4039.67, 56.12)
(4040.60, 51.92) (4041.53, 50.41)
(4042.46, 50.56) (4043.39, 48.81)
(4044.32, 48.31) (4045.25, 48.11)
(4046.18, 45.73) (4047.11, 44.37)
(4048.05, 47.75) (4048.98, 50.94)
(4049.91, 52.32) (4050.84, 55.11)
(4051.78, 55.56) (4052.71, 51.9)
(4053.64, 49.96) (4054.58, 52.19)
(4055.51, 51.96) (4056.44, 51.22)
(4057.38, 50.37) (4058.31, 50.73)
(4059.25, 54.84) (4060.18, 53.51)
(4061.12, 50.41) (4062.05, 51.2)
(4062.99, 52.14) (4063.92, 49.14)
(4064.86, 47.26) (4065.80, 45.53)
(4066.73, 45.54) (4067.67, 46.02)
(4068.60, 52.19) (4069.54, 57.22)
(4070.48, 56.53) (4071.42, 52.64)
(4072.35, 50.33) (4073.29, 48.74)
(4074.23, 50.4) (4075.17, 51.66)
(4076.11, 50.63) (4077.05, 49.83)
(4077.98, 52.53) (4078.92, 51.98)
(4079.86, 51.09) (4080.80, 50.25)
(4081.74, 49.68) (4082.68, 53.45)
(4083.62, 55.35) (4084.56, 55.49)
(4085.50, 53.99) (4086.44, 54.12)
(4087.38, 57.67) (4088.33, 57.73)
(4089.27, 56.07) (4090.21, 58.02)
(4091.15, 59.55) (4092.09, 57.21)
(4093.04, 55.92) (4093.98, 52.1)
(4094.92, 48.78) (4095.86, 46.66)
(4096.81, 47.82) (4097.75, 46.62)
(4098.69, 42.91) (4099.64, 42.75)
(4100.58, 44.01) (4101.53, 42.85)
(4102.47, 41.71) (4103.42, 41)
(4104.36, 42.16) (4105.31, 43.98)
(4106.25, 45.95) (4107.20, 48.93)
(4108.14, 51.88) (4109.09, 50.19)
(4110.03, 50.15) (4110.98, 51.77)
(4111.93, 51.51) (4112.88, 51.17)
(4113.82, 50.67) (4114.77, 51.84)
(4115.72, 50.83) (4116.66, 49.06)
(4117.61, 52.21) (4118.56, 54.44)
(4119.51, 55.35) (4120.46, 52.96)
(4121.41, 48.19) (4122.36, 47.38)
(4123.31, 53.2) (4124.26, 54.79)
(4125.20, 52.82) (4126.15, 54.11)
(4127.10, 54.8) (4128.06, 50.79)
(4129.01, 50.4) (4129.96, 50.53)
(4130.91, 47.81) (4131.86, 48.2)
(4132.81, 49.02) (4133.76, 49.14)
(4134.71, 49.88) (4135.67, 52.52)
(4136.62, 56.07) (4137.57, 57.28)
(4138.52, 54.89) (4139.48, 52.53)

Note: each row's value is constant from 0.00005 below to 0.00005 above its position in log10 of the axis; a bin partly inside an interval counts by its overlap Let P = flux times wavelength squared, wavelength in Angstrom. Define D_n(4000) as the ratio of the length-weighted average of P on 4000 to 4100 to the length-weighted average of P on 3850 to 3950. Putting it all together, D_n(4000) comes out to 1.69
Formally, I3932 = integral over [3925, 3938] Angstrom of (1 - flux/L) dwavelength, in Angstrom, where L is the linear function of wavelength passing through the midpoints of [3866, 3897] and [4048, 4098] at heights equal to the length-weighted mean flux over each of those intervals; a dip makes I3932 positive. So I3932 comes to 5.32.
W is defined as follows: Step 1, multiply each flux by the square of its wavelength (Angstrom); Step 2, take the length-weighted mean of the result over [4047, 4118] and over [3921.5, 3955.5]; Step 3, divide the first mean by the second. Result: 1.80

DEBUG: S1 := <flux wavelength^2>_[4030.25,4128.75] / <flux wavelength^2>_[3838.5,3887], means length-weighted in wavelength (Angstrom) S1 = 1.82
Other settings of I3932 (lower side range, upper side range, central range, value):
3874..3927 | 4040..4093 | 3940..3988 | 8.6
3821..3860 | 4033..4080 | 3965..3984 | 5.2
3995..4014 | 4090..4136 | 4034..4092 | -2.7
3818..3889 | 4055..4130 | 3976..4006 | -3.7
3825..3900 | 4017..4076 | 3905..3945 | 6.6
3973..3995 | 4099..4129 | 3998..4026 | -4.4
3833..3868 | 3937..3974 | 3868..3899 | -3.2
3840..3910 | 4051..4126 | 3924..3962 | 7.8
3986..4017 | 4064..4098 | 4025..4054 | -0.3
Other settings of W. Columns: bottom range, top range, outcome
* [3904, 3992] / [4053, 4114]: 1.61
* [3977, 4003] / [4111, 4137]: 1.18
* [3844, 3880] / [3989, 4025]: 1.69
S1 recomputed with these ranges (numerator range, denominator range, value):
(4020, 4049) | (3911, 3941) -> 1.80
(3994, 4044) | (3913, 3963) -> 1.64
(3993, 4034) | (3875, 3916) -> 1.51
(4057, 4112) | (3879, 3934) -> 1.62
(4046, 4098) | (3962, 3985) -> 1.78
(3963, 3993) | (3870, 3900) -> 1.11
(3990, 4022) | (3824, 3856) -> 2.06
